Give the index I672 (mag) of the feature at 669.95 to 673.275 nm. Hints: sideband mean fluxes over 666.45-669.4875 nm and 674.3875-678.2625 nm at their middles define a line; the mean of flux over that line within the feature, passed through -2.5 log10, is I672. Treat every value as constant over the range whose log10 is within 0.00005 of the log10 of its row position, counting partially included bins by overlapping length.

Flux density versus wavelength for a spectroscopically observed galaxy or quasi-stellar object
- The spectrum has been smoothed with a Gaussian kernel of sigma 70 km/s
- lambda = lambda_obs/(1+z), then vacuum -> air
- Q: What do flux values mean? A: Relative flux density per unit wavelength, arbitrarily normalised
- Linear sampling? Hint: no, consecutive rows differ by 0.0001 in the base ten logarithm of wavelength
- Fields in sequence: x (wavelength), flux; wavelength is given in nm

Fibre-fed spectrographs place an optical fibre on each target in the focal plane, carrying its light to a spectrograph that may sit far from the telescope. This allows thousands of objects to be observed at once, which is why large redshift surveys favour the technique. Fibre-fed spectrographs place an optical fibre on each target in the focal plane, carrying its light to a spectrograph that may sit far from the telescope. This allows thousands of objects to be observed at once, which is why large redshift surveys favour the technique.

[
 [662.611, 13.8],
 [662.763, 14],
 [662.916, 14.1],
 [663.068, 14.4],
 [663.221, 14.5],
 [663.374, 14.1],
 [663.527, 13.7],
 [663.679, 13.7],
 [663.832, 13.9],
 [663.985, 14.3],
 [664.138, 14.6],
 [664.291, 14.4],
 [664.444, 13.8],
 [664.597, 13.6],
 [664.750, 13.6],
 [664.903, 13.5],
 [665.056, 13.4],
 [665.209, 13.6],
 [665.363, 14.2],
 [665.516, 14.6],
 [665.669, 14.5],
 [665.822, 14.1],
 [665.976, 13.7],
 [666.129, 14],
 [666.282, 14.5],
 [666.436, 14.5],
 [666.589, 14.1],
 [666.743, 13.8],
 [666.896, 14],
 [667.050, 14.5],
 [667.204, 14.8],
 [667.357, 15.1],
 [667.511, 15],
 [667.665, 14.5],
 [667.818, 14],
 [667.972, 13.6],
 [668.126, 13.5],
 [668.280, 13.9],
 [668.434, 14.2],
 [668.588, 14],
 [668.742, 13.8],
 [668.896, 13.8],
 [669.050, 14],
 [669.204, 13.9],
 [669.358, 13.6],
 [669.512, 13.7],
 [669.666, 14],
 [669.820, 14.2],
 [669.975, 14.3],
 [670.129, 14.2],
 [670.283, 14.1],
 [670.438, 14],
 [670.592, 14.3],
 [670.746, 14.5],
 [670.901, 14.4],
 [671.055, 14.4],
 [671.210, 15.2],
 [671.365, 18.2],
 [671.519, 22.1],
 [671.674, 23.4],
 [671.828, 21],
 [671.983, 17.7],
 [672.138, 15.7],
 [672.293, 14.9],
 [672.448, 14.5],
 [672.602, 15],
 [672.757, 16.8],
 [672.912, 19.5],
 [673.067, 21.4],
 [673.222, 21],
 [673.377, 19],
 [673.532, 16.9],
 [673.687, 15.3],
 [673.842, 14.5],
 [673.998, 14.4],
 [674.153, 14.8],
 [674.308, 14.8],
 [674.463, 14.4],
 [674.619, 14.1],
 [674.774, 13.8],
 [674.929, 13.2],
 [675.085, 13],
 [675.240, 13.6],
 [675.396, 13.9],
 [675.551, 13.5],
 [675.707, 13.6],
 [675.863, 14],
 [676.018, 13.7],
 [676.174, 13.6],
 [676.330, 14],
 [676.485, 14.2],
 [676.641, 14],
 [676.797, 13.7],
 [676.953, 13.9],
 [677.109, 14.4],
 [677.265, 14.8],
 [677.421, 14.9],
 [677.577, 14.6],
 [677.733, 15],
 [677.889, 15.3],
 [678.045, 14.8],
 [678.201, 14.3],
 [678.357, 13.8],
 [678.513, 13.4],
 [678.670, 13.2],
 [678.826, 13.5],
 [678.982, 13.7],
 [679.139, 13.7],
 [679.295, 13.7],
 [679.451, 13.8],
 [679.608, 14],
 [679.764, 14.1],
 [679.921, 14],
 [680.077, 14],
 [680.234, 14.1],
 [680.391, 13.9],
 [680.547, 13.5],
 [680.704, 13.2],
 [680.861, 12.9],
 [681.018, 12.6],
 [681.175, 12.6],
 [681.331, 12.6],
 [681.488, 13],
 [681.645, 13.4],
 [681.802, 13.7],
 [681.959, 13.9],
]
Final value -0.19 mag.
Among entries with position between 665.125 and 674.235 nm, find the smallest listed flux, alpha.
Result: 13.5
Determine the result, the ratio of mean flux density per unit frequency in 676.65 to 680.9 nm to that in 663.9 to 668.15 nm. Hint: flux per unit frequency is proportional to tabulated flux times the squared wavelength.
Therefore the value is 1.03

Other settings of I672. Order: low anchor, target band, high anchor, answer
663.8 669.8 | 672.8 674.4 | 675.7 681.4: -0.22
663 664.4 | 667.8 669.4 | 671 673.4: 0.19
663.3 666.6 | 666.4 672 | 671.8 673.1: 0.06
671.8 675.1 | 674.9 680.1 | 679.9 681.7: 0.04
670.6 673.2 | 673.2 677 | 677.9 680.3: 0.10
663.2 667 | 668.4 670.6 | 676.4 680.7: 0.00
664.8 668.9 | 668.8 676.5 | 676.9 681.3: -0.10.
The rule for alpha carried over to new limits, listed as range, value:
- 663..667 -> 13.4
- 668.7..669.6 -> 13.6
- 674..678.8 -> 13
